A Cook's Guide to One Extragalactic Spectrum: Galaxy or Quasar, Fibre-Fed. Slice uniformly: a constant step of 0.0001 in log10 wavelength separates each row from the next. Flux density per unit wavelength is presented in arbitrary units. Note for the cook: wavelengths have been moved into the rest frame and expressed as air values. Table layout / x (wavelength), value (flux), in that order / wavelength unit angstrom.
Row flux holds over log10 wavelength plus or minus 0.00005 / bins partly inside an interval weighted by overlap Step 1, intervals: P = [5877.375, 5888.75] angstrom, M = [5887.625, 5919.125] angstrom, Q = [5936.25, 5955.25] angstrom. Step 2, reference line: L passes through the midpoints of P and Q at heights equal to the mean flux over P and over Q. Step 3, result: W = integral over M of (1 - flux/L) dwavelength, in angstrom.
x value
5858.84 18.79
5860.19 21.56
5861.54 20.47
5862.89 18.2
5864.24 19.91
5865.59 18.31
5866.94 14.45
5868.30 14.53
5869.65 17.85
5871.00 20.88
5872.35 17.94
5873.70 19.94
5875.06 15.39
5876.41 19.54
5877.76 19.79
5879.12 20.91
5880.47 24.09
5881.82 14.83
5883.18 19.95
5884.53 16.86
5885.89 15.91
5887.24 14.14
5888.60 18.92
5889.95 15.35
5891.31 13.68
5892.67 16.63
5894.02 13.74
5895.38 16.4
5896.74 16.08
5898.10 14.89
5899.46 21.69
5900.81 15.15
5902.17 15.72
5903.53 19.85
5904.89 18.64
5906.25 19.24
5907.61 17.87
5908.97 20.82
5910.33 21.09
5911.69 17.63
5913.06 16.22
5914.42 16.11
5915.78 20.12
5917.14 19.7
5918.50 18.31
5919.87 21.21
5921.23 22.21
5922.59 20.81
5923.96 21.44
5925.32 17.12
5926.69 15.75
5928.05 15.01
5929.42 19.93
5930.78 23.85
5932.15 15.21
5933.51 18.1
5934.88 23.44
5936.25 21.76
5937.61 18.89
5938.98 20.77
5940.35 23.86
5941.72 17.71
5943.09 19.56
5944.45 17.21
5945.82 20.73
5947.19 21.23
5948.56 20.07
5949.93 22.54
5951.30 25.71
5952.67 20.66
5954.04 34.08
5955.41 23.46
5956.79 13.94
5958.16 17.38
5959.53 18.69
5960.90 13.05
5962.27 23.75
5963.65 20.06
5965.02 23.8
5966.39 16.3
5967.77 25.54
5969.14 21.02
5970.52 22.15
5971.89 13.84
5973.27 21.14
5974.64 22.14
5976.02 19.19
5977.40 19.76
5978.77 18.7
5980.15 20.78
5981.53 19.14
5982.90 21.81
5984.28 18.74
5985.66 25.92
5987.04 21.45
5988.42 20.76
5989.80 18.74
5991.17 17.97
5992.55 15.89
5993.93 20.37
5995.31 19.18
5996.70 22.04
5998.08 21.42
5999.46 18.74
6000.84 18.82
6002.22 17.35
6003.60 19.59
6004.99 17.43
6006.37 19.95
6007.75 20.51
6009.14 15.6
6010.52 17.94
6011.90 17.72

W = 3.1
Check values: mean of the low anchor 18.3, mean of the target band 17.5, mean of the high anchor 21.8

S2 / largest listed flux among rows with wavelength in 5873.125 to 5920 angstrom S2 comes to 24.09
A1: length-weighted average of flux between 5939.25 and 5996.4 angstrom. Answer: 20.4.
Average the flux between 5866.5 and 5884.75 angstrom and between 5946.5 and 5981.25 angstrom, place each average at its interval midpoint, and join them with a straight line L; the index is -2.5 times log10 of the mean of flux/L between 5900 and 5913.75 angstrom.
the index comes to 0.06 mag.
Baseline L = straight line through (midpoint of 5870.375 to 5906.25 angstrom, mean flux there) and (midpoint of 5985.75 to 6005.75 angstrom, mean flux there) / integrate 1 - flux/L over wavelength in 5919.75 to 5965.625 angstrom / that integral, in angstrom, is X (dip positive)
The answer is -4.5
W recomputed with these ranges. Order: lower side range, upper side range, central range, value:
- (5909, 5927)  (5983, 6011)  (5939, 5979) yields -2.7 angstrom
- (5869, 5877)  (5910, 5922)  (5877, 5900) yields 1.9 angstrom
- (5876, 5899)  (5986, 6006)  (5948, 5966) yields -2.6 angstrom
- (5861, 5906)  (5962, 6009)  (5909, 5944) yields -1.5 angstrom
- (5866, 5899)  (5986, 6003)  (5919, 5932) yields -1.0 angstrom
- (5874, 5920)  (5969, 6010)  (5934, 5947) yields -1.2 angstrom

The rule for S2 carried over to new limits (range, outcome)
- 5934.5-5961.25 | 34.08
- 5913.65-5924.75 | 22.21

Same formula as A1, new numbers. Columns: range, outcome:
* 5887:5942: 18.5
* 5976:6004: 19.8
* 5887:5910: 17.1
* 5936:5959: 21.1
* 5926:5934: 18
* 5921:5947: 19.6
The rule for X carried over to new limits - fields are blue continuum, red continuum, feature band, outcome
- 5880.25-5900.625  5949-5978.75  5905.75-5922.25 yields -1.1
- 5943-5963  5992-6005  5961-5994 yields -0.5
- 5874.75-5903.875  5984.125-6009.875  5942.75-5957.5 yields -2.6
